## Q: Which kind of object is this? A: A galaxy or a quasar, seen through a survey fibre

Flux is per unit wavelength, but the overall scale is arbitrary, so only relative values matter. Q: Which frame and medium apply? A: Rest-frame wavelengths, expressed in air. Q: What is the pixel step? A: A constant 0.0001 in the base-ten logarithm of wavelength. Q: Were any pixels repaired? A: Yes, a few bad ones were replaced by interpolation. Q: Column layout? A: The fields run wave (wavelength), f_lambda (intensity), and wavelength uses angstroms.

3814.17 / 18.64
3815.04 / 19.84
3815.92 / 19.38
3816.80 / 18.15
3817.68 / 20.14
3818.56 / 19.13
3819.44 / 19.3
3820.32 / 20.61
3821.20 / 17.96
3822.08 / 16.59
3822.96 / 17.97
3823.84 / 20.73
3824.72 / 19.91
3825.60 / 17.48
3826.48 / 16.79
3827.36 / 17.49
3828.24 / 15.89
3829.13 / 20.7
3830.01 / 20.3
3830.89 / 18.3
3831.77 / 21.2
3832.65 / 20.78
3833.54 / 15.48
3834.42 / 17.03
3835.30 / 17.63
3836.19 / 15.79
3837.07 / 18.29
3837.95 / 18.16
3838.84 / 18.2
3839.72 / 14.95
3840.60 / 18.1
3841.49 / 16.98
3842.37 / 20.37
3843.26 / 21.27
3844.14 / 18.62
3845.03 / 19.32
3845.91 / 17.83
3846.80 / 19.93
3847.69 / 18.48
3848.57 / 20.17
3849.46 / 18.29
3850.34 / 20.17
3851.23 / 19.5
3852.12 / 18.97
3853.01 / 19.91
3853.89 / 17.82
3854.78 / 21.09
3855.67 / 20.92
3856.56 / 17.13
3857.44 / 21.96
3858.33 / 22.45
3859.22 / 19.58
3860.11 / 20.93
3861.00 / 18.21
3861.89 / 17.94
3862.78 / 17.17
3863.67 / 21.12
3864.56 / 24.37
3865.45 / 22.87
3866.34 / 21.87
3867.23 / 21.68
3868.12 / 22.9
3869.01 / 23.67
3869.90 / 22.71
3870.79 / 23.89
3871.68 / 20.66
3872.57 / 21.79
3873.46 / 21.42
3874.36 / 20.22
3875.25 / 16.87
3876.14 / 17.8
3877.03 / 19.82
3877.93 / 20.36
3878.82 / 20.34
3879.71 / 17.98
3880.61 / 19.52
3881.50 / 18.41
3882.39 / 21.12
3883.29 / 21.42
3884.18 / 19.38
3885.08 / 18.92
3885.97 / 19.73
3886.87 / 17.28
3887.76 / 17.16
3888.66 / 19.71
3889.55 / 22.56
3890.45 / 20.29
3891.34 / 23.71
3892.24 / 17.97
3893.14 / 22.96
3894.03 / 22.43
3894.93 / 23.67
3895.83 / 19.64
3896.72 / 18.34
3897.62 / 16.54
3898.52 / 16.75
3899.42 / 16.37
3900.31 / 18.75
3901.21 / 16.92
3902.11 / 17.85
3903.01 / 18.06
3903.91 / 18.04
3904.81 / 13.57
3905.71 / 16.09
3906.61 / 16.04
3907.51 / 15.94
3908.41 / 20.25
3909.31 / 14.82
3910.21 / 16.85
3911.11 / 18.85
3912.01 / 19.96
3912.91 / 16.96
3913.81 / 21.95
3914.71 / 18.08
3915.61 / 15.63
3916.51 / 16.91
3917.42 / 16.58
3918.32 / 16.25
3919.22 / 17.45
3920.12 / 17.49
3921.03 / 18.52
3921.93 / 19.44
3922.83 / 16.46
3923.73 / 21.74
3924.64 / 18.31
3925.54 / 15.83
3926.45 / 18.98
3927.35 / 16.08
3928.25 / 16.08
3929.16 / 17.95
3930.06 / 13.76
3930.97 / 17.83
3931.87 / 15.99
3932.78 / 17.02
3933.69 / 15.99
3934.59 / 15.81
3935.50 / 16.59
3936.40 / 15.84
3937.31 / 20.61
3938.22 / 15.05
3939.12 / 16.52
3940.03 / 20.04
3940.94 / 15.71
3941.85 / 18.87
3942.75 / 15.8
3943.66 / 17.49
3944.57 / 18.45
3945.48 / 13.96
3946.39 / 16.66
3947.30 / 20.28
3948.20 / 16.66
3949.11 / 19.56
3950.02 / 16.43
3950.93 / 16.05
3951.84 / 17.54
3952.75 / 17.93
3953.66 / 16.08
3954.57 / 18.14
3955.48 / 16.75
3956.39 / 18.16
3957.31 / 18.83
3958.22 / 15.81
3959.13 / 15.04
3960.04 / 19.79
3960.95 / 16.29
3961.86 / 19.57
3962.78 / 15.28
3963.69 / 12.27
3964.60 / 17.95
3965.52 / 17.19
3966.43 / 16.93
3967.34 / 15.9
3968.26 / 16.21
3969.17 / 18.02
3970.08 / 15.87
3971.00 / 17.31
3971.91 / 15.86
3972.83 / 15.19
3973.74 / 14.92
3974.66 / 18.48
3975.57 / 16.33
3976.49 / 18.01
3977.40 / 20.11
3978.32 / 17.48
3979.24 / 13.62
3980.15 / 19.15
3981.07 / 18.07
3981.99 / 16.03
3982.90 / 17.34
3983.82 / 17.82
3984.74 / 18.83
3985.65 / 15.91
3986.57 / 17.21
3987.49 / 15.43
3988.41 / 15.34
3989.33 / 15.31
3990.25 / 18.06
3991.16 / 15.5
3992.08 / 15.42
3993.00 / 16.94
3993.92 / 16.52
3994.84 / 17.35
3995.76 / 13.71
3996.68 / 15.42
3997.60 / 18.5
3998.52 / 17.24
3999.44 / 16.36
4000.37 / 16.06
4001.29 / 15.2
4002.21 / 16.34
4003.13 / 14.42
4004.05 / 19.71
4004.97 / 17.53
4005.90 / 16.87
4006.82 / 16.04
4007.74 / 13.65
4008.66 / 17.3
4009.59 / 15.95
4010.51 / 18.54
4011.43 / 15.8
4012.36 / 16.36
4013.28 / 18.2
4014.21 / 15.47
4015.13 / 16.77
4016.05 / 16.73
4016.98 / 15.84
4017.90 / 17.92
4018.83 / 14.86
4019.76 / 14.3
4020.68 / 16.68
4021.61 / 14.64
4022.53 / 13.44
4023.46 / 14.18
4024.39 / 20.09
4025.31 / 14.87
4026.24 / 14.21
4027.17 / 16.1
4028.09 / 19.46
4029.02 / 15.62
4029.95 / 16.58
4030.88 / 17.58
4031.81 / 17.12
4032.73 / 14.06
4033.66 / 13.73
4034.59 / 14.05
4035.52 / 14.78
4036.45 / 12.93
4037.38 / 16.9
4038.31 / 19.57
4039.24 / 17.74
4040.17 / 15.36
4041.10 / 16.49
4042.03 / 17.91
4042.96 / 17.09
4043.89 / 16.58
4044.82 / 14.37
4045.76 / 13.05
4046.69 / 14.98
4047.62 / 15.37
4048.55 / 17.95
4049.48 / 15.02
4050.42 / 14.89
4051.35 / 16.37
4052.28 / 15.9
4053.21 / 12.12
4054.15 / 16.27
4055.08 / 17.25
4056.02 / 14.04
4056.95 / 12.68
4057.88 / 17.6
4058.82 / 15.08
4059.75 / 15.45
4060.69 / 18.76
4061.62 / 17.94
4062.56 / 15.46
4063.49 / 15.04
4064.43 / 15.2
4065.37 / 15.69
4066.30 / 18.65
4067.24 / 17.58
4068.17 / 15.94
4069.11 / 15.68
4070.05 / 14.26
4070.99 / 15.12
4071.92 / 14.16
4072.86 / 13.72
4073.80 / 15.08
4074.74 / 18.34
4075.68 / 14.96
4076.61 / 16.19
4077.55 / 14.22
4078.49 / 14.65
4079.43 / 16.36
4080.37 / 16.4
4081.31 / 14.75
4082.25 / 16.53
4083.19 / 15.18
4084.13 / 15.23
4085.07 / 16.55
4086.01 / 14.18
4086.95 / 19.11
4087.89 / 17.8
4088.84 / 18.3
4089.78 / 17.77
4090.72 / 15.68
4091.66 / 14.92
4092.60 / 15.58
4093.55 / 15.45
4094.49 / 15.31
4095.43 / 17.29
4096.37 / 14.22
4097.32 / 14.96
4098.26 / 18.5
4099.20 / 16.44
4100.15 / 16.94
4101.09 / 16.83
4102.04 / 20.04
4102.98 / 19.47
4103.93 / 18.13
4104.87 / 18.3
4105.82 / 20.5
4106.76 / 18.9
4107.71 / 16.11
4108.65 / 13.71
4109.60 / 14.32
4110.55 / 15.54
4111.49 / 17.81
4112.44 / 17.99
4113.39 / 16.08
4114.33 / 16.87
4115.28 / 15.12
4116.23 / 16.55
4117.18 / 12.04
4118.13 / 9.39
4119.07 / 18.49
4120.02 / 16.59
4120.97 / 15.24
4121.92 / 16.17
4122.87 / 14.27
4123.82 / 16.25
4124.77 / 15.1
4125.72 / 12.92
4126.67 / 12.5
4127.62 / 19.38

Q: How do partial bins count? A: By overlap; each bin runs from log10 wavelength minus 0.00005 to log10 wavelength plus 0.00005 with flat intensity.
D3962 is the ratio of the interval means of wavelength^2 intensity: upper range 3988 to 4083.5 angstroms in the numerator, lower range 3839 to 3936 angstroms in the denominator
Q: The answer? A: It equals 0.91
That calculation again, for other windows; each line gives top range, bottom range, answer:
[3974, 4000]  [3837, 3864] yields 0.94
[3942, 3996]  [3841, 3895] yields 0.88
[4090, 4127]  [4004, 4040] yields 1.04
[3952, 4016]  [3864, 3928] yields 0.91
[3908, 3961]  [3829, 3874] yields 0.92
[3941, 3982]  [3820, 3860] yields 0.96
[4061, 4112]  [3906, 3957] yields 1.02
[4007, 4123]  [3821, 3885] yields 0.92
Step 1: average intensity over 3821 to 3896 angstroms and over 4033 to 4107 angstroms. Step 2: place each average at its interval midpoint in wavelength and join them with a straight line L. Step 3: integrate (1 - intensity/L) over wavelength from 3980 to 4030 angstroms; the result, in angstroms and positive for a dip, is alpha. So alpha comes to 2.3 angstroms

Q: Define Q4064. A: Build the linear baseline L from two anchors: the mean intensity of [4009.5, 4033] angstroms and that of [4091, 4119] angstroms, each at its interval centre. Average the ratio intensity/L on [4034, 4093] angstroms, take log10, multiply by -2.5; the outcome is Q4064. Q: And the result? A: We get 0.03 mag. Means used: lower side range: 16.2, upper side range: 16.4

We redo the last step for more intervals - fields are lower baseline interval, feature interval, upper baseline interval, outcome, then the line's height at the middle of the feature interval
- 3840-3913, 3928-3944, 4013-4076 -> 0.08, 18.2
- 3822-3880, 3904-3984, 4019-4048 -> 0.03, 17.6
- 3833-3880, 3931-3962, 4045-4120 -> 0.06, 18.2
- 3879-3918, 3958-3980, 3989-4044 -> 0.03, 17.2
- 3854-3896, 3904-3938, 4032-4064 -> 0.12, 19.2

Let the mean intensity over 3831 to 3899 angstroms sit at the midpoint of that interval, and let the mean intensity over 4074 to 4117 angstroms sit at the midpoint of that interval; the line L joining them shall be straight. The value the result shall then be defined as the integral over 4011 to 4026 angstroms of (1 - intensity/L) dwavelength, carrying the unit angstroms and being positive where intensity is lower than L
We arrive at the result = 1.4 angstroms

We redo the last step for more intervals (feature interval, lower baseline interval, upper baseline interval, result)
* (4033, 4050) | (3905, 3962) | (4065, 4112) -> 0.9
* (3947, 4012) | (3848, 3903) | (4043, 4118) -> 4.4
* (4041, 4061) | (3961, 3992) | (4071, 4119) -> 0.9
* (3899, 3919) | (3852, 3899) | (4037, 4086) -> 2.2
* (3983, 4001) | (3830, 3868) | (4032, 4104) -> 0.7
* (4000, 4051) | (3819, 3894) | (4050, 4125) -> 2.8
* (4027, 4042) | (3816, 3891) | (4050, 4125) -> 0.6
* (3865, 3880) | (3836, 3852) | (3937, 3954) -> -2.3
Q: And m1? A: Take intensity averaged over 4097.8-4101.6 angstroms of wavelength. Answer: 17.2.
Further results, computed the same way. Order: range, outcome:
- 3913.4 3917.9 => 17.8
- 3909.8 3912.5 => 18.6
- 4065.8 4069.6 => 17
